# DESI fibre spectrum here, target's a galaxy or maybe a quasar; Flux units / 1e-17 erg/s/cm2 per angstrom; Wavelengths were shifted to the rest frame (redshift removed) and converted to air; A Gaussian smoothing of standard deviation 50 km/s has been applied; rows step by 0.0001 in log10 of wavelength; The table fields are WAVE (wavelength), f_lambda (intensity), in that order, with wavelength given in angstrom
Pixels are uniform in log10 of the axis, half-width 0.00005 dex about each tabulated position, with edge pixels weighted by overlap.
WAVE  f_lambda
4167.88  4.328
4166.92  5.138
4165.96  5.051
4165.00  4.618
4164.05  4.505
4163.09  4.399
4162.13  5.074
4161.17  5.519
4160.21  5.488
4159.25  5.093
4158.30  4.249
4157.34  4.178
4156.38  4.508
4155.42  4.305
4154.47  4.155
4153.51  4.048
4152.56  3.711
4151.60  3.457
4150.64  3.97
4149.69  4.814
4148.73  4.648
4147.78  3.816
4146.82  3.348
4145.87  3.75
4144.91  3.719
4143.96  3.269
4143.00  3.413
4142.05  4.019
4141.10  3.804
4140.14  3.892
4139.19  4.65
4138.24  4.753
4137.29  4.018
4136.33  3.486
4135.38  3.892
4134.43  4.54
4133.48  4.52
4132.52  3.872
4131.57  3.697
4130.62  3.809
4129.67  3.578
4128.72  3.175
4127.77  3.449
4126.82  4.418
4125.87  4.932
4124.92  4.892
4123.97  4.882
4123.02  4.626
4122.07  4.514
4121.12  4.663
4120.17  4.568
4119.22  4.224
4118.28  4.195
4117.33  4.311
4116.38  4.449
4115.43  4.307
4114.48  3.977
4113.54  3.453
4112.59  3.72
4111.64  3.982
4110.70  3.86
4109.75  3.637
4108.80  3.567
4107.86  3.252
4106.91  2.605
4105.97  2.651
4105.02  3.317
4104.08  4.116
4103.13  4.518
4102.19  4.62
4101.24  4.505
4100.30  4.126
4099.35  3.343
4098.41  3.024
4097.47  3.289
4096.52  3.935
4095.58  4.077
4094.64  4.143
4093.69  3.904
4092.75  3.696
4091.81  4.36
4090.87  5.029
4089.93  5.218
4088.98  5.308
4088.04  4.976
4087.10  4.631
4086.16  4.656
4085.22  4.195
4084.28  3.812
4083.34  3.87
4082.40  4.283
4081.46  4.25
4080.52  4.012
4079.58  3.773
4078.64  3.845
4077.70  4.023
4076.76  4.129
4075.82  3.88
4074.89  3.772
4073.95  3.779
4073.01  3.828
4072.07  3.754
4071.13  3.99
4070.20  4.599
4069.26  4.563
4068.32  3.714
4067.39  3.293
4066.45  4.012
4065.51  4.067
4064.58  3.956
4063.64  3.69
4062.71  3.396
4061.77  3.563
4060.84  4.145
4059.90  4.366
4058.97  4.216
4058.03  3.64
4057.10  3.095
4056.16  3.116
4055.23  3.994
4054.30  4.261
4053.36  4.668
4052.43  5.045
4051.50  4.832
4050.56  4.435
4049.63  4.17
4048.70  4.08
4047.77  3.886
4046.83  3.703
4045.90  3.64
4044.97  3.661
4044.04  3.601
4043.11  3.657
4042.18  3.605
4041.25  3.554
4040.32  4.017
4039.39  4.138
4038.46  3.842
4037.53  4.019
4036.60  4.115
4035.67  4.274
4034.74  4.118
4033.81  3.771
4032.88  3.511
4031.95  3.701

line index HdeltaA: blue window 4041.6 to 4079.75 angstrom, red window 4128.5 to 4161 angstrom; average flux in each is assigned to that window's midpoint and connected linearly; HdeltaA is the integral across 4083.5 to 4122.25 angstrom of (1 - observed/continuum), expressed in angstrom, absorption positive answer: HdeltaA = -0.6 angstrom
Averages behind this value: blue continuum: 3.94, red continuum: 4.07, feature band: 4.06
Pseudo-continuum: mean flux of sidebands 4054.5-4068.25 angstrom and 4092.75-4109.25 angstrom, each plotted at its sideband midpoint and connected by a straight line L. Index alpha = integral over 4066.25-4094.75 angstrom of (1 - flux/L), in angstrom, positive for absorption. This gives -3.34 angstrom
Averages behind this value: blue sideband 3.76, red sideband 3.71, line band 4.17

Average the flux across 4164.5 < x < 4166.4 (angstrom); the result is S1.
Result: 4.85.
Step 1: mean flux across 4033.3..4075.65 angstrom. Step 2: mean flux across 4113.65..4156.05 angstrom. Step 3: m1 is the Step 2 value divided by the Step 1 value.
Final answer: 1.0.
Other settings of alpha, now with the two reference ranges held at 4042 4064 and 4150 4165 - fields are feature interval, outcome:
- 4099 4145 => 3.0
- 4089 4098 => -0.2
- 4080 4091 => -1.1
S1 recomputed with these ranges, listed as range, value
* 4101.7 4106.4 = 3.85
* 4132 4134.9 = 4.29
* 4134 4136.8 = 3.97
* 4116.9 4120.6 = 4.33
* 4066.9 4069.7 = 3.85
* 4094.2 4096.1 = 4.12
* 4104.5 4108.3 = 2.97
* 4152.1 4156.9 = 4.15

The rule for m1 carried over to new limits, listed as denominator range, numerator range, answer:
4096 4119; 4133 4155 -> 1.05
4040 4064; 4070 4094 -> 1.07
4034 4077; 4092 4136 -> 1.01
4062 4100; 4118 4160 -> 1.02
